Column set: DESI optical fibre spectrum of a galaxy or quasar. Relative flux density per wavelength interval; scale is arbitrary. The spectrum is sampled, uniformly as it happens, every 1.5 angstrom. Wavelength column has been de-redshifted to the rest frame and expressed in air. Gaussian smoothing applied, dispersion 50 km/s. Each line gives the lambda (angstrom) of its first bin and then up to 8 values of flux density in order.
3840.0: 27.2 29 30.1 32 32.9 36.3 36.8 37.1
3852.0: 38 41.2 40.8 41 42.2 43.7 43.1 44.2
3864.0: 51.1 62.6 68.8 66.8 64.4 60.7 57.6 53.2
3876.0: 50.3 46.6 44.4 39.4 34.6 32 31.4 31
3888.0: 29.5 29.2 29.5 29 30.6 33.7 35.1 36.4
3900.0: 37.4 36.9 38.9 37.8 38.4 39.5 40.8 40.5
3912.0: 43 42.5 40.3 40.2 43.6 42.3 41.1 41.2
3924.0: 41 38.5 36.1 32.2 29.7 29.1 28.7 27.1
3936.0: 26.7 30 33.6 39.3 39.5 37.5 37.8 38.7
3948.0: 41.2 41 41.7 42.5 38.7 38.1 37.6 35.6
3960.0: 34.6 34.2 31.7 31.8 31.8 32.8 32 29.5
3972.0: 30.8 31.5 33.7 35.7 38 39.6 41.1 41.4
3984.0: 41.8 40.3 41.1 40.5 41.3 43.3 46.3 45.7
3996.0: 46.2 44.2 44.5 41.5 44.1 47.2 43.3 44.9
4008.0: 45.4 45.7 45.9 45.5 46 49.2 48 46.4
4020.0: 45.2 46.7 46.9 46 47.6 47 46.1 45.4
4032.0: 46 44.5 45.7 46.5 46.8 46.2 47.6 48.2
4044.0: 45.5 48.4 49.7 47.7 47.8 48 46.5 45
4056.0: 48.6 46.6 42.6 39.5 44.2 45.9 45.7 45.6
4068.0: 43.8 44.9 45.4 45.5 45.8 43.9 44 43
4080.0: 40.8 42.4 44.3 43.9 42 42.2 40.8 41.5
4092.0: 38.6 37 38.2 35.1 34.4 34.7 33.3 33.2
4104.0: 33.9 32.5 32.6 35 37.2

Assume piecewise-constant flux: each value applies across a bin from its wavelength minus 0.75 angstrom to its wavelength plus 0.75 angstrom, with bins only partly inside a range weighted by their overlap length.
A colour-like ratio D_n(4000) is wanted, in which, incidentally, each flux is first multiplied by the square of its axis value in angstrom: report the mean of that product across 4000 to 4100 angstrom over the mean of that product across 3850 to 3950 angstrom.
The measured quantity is 1.20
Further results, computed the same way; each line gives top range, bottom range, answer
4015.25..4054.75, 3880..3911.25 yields 1.44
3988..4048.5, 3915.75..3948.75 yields 1.32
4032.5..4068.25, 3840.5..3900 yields 1.22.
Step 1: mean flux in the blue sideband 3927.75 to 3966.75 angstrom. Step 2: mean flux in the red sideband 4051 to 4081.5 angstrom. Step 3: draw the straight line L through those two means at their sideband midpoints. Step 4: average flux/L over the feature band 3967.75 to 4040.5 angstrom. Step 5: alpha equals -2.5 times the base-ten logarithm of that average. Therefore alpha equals -0.09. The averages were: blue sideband 35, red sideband 44.7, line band 43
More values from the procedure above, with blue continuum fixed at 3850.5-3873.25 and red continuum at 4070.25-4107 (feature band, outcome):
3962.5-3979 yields 0.351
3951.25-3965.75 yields 0.260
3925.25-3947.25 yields 0.365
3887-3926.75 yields 0.274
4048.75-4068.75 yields -0.108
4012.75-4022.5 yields -0.091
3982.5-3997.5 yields 0.036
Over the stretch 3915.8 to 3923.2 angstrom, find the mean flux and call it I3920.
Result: 41.7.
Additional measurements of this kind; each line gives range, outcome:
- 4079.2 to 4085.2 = 42.8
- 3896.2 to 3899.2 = 35.7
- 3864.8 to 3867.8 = 65.8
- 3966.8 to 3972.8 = 31.3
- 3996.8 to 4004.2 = 44.3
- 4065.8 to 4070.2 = 44.8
